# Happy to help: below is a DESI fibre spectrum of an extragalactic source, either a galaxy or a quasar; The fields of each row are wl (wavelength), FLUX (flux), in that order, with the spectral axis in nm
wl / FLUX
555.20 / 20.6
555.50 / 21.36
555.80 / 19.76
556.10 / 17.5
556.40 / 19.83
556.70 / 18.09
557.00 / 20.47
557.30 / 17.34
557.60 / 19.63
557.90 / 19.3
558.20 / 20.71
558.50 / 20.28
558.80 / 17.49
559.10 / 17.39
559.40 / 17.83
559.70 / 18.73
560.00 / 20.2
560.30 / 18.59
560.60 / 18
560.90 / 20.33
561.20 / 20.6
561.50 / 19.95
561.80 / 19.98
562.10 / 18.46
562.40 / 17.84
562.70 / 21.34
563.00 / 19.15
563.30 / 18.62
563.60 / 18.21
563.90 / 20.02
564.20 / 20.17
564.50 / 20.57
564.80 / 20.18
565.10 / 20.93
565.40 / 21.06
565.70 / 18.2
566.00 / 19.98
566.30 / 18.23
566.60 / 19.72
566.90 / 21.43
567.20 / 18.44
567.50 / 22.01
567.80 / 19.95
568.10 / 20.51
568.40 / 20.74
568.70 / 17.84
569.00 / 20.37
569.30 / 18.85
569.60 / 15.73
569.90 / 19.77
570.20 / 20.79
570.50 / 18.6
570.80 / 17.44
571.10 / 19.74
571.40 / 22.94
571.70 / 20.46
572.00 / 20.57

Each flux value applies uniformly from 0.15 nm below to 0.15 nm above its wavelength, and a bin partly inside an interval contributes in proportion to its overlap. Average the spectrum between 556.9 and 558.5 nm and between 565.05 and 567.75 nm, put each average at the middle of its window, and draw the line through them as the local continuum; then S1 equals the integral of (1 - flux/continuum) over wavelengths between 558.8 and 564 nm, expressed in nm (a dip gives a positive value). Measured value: 0.17 nm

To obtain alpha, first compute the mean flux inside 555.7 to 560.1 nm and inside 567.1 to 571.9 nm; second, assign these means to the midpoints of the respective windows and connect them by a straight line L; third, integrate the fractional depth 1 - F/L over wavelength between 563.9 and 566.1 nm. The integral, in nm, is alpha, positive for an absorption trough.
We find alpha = -0.09 nm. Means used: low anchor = 18.9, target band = 20.2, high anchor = 19.7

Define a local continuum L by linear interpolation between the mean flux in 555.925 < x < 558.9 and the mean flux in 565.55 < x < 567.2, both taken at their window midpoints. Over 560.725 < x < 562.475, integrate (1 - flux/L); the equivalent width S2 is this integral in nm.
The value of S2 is -0.03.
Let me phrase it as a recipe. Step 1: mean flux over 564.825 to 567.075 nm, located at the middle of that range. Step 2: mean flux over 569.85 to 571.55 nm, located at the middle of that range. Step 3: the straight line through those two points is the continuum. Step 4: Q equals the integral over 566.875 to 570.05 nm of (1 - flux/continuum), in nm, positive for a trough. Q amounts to 0.06 nm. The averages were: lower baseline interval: 19.9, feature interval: 19.5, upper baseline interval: 19.9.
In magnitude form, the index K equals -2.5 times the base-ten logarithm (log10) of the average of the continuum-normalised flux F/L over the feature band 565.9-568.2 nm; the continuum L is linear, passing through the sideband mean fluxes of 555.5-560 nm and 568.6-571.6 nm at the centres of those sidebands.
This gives -0.05 mag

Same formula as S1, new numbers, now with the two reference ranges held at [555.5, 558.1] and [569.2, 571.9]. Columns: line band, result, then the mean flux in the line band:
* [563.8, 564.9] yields -0.05 nm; 20.2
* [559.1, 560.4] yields 0.04 nm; 18.7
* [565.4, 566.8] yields 0.00 nm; 19.3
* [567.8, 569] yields -0.03 nm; 19.8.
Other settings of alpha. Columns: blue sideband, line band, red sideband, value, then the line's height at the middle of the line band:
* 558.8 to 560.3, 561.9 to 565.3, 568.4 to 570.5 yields -0.17 nm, 18.7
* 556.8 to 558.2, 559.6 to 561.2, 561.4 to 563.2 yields 0.00 nm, 19.4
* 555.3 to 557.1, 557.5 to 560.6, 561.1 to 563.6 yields 0.08 nm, 19.5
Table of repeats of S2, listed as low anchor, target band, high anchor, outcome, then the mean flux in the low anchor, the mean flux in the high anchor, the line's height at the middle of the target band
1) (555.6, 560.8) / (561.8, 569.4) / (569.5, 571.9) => -0.17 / 18.9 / 19.5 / 19.3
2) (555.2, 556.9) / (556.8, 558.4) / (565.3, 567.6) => 0.00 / 19.5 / 19.8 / 19.5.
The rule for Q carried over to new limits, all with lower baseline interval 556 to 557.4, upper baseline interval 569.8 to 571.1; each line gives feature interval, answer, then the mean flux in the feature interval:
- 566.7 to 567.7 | -0.08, 20.5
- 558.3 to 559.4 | 0.02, 18.4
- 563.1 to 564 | 0.00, 18.9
